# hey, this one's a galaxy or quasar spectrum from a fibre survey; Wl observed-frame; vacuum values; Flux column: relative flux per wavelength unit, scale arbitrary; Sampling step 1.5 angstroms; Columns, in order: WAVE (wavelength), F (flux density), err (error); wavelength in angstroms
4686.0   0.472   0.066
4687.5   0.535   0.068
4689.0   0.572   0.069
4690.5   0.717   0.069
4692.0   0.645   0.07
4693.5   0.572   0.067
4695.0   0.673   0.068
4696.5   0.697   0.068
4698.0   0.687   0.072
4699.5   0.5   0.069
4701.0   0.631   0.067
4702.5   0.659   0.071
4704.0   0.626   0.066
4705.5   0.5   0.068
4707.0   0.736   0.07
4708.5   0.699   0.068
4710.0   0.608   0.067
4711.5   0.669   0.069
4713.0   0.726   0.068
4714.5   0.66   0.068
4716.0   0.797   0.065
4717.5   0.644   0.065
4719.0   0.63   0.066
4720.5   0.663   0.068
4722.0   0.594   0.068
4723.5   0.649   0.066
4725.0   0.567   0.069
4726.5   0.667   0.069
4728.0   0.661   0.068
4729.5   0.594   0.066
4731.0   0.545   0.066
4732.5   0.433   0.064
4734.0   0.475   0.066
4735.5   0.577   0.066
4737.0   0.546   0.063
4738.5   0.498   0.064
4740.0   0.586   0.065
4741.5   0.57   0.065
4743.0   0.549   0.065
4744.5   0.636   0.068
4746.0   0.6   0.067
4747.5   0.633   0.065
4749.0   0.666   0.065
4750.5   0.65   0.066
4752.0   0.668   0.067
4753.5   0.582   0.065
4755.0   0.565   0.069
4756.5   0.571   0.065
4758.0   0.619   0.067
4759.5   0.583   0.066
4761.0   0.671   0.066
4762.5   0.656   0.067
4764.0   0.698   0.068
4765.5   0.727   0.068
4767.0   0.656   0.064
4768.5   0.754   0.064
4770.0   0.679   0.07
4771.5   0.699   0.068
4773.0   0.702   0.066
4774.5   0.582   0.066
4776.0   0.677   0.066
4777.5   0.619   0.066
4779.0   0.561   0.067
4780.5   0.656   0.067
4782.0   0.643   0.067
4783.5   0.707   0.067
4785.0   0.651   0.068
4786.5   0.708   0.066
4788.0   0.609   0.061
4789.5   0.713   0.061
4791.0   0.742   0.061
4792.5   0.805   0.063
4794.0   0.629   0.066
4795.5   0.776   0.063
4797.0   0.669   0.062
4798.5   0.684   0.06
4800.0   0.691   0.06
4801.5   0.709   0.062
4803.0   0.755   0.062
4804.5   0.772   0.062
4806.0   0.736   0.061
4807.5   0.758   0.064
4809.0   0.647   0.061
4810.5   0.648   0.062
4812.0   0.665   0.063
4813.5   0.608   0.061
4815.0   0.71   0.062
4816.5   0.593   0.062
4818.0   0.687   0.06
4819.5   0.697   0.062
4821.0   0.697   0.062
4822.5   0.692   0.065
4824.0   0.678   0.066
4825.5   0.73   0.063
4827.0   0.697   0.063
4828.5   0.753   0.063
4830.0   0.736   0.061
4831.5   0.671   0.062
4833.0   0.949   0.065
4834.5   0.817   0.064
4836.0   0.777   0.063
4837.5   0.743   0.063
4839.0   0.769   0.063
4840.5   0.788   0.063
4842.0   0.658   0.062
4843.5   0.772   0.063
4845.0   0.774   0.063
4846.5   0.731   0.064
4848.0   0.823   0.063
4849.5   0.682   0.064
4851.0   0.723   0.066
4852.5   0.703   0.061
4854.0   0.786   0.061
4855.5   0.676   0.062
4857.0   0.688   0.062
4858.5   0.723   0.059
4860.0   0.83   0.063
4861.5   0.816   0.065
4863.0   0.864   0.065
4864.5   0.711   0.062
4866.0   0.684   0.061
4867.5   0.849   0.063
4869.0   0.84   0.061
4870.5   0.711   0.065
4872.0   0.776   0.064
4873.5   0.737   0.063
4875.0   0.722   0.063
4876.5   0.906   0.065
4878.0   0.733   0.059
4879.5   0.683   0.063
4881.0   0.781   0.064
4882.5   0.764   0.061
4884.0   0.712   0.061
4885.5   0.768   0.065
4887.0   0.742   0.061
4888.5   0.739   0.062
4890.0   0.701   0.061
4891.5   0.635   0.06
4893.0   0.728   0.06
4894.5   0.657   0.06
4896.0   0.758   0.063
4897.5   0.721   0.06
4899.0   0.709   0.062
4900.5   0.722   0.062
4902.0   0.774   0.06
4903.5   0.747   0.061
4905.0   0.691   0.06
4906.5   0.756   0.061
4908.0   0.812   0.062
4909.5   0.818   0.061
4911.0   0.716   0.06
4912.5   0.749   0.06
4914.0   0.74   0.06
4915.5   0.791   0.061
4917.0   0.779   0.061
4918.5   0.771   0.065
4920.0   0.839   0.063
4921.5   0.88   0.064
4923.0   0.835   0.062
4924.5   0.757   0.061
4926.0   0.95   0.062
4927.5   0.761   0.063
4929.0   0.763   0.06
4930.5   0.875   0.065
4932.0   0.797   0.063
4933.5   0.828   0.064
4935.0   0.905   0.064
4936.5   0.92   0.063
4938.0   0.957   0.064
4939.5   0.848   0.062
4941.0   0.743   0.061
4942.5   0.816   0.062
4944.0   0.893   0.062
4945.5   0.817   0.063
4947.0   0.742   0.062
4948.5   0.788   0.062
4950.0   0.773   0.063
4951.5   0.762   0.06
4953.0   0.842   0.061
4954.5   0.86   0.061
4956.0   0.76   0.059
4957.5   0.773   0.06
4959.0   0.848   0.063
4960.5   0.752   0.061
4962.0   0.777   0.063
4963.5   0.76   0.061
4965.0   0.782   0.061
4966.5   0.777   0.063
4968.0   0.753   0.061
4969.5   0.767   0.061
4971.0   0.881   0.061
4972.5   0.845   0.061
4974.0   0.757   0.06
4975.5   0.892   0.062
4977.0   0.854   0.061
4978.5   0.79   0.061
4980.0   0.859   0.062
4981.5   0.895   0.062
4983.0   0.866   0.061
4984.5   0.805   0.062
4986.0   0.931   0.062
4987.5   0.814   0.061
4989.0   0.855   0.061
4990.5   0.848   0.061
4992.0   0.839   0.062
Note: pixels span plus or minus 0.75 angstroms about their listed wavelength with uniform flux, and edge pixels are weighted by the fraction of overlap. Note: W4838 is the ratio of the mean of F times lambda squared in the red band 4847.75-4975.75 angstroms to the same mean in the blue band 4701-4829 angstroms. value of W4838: 1.3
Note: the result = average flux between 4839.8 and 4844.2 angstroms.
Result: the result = 0.738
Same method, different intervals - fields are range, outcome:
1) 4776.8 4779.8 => 0.591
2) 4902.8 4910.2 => 0.765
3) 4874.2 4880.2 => 0.761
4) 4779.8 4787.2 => 0.673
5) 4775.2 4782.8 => 0.631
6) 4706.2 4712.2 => 0.677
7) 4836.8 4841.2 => 0.767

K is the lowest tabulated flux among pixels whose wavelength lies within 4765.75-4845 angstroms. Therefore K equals 0.561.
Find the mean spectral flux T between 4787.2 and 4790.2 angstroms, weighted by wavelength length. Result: 0.661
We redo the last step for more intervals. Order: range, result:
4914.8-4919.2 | 0.78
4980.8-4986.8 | 0.874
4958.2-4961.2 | 0.8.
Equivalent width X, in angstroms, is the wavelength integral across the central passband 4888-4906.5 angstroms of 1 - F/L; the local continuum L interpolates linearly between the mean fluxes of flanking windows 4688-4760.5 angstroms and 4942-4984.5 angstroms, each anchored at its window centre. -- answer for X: 1.0 angstroms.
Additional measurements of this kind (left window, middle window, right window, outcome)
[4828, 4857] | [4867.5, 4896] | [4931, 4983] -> 1.1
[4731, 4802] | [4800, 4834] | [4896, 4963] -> -1.0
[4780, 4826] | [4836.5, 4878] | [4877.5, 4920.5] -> -2.2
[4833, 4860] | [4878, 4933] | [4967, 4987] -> 2.0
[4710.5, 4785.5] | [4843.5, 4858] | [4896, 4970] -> -0.3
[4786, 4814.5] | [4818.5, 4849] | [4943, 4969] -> -1.1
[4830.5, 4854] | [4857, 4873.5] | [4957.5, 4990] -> -0.1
